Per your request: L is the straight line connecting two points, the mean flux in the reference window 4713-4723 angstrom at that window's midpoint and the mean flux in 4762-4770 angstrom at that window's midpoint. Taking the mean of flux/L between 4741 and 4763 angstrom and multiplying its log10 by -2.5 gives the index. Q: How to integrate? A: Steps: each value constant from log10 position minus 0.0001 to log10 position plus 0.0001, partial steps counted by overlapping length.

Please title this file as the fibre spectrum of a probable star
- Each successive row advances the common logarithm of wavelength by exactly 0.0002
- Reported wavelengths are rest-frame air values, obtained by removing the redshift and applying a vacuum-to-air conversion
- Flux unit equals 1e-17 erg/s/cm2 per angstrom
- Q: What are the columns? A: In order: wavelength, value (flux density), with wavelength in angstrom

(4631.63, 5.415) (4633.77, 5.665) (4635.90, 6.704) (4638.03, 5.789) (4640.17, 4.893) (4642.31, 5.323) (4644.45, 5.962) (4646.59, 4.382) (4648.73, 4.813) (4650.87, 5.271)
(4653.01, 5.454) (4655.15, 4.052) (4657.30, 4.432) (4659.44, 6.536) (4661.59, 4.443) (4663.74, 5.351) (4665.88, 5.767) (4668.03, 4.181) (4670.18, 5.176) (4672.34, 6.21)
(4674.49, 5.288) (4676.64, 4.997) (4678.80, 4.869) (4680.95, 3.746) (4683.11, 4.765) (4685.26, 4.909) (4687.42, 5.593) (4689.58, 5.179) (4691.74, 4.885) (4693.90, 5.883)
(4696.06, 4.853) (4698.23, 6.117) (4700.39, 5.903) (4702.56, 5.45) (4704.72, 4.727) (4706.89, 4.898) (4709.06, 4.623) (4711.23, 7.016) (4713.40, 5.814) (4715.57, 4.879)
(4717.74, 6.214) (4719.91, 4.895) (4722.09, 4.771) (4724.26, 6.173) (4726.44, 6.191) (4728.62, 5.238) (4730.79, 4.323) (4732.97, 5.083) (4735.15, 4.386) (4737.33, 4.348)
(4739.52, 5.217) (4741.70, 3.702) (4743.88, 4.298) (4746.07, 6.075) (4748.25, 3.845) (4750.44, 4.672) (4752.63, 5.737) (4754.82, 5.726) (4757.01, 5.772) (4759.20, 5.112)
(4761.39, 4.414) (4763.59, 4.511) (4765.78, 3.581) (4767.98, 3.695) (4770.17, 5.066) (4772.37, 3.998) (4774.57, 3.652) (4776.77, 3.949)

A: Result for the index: -0.12 mag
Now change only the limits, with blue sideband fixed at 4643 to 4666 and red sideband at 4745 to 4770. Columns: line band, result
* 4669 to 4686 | 0.013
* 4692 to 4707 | -0.087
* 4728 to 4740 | 0.040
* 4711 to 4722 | -0.130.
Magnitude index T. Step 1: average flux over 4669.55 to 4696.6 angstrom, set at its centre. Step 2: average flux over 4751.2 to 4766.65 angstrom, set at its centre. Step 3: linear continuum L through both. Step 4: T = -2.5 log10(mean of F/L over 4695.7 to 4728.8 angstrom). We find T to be -0.09 mag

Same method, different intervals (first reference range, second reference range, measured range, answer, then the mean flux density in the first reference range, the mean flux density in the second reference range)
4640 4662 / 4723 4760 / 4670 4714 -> -0.045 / 5.08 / 5.05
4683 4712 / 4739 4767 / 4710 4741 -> -0.046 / 5.34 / 4.81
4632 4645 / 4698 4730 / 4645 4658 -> 0.181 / 5.69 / 5.5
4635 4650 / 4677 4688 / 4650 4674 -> -0.021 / 5.39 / 4.75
